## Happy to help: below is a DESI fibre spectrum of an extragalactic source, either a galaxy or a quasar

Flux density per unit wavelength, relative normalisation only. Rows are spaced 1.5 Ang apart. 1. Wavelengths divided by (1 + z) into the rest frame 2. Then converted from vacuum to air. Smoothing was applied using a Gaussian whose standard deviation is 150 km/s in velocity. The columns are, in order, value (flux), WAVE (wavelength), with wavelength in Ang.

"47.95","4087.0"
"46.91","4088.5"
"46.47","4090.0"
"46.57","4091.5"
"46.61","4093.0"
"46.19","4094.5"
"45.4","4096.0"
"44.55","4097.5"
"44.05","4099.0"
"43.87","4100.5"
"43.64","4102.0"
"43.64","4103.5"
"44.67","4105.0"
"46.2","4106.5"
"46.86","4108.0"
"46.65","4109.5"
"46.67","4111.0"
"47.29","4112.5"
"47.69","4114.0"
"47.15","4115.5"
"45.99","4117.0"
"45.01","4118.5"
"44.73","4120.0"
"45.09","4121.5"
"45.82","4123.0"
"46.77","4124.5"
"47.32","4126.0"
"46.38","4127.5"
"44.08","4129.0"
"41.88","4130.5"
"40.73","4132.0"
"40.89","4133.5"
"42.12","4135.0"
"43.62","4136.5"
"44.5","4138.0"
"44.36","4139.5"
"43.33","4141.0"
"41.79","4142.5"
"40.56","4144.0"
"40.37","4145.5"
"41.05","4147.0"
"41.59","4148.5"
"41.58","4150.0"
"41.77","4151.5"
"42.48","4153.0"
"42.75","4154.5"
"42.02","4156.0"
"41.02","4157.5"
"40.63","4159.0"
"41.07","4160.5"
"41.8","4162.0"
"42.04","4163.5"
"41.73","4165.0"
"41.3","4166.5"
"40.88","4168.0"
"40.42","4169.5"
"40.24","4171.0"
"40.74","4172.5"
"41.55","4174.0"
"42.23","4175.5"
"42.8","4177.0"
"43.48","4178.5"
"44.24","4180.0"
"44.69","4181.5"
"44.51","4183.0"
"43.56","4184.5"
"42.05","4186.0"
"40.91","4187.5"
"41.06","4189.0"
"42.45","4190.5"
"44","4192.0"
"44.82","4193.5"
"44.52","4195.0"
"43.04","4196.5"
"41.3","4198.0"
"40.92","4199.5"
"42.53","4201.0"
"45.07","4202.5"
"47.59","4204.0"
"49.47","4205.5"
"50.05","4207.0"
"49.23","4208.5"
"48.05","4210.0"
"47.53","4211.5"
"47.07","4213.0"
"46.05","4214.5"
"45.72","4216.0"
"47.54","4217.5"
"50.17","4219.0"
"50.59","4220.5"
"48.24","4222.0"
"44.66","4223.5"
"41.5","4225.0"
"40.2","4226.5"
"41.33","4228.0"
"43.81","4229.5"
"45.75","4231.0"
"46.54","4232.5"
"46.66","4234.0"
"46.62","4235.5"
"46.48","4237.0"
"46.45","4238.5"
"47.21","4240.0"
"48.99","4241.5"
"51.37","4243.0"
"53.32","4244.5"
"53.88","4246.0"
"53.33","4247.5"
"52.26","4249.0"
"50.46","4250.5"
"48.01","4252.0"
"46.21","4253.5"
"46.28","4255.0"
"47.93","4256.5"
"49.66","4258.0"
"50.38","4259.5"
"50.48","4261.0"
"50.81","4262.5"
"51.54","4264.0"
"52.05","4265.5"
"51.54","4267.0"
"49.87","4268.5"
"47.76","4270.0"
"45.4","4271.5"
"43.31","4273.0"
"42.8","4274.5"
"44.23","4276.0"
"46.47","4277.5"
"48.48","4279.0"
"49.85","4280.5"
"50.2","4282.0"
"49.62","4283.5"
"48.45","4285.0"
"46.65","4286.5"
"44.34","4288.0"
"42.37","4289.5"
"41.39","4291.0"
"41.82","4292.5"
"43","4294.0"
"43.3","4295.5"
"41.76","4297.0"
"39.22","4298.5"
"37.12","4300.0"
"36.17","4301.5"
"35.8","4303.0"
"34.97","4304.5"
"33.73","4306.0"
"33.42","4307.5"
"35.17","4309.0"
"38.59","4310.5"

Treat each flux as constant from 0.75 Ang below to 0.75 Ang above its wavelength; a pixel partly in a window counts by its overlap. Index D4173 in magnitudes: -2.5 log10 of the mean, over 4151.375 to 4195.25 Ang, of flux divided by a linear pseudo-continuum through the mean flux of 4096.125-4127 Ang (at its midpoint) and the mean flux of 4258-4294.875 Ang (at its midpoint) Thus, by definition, 0.10 mag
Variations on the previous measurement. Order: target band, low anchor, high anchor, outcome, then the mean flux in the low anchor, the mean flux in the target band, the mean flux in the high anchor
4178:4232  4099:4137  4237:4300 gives 0.04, 45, 45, 47.5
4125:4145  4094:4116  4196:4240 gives 0.06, 45.6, 43.2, 45.9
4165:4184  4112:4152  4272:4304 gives 0.04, 43.8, 42.3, 43.6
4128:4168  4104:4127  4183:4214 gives 0.09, 46.2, 42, 44.8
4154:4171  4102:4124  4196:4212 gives 0.11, 45.9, 41.4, 45.9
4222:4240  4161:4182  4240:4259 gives 0.08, 42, 44.8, 50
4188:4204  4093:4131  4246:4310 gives 0.06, 45.5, 43.2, 45.3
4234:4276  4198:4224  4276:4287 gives -0.03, 46.9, 48.9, 48.3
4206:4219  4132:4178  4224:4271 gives -0.05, 41.8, 47.8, 48.3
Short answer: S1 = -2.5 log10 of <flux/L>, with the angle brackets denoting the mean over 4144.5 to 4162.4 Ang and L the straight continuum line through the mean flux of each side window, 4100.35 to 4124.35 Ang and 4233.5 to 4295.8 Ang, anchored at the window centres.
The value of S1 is 0.12 mag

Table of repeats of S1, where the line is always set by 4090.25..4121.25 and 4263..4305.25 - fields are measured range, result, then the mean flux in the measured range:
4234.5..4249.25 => -0.114 mag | 49.9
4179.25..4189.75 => 0.055 mag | 43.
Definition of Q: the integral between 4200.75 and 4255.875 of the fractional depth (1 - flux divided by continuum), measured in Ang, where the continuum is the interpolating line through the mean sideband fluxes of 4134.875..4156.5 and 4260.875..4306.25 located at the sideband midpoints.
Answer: -4.8 Ang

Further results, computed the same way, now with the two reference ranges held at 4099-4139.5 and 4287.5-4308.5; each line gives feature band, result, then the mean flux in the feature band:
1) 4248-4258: -2.0 Ang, 48.7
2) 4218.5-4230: -1.0 Ang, 45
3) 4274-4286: -2.4 Ang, 47.6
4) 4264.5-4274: -2.0 Ang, 48.3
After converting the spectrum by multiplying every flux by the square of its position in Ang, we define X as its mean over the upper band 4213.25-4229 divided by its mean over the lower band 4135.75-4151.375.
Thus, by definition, 1.12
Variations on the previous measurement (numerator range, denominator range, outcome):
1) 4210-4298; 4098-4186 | 1.15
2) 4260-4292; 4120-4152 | 1.18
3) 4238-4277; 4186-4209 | 1.14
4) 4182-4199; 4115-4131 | 0.97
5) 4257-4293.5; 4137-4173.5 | 1.20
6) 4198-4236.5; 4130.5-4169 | 1.14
